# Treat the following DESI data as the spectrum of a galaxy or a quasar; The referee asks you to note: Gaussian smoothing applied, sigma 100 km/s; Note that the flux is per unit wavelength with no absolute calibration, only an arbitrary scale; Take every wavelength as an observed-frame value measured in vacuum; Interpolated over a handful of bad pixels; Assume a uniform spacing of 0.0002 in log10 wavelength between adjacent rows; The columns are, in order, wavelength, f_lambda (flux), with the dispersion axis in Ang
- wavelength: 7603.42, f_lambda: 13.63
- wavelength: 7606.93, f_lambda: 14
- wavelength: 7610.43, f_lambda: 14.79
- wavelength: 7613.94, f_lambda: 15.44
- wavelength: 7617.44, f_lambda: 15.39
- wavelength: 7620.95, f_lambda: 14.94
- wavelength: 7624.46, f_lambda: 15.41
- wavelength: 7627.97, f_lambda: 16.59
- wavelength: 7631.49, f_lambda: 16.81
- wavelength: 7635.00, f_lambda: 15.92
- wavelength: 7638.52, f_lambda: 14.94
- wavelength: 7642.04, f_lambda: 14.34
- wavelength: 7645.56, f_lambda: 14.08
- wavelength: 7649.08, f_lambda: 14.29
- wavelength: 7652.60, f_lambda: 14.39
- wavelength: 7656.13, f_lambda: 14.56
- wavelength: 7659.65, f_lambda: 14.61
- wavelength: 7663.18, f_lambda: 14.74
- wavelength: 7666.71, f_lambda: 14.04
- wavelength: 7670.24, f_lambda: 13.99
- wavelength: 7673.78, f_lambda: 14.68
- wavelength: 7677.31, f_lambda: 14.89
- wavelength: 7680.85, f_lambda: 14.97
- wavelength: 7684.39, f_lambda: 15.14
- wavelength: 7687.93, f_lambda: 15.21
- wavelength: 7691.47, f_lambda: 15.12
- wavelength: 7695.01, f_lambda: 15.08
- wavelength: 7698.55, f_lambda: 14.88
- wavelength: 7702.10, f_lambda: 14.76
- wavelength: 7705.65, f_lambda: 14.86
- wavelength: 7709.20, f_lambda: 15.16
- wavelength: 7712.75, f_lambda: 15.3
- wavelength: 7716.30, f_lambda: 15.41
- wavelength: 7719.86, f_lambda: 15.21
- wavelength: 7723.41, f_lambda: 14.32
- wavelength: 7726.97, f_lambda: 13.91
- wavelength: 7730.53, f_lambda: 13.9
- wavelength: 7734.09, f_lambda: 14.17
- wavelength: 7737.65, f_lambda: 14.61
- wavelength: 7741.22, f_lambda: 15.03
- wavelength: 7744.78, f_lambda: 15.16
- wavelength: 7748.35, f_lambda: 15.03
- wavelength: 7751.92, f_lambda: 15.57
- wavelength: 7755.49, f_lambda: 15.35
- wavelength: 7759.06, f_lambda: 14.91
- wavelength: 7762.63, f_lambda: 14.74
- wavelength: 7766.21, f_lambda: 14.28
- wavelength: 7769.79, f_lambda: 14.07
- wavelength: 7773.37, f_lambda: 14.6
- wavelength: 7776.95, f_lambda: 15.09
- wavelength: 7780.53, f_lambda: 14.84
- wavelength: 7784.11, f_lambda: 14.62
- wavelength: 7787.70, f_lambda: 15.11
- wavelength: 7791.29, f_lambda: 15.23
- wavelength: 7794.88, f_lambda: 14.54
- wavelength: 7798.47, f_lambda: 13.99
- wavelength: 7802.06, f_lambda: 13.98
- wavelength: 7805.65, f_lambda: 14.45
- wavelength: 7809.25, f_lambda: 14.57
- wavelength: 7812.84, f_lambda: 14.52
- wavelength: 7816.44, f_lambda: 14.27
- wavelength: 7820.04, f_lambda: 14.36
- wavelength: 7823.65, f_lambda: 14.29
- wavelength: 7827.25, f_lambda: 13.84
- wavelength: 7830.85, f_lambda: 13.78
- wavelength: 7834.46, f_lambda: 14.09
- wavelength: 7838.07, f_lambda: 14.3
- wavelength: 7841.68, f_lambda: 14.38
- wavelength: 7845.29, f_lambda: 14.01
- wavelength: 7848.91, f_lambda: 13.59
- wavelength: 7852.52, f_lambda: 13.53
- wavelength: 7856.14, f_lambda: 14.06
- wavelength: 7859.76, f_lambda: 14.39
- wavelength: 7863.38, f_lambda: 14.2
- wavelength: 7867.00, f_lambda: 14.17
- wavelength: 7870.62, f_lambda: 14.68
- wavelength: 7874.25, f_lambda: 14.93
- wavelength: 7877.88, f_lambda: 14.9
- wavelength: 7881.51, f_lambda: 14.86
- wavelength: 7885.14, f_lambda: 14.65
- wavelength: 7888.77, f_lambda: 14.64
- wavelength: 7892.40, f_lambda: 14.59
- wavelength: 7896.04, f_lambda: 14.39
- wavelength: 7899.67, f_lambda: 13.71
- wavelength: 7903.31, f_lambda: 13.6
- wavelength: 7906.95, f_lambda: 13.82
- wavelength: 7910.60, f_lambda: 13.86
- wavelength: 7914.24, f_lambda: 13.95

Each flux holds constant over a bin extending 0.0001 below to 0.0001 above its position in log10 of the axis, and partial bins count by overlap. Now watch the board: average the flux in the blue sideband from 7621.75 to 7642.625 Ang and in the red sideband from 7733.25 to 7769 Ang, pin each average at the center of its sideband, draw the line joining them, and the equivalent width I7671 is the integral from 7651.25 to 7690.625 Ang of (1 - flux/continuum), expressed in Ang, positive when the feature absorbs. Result 2.0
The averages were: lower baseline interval 15.7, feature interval 14.7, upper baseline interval 14.9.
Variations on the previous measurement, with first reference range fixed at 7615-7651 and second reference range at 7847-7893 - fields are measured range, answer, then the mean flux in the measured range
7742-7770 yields -0.2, 14.9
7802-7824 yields 0.3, 14.4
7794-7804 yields 0.4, 14.1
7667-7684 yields 0.6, 14.6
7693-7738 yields 0.7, 14.7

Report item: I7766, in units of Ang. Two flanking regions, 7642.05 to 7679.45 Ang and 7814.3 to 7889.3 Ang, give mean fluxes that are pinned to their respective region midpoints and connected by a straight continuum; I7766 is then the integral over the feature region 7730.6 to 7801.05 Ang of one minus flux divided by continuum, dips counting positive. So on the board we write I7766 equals -2.0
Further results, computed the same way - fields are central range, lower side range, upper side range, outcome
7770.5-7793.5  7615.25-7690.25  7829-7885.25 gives -0.55 Ang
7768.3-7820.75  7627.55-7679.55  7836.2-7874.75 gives -0.68 Ang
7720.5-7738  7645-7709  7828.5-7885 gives 0.44 Ang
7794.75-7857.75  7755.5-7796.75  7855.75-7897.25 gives 2.26 Ang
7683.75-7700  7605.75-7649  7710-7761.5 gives -0.10 Ang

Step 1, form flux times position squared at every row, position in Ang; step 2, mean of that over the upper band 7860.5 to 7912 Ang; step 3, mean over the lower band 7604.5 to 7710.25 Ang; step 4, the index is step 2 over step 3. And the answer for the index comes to 1.0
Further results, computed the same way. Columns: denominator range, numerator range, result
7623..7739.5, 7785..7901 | 1.01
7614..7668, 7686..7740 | 1.00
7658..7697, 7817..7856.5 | 0.99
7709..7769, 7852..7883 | 1.01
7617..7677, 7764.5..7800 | 1.02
